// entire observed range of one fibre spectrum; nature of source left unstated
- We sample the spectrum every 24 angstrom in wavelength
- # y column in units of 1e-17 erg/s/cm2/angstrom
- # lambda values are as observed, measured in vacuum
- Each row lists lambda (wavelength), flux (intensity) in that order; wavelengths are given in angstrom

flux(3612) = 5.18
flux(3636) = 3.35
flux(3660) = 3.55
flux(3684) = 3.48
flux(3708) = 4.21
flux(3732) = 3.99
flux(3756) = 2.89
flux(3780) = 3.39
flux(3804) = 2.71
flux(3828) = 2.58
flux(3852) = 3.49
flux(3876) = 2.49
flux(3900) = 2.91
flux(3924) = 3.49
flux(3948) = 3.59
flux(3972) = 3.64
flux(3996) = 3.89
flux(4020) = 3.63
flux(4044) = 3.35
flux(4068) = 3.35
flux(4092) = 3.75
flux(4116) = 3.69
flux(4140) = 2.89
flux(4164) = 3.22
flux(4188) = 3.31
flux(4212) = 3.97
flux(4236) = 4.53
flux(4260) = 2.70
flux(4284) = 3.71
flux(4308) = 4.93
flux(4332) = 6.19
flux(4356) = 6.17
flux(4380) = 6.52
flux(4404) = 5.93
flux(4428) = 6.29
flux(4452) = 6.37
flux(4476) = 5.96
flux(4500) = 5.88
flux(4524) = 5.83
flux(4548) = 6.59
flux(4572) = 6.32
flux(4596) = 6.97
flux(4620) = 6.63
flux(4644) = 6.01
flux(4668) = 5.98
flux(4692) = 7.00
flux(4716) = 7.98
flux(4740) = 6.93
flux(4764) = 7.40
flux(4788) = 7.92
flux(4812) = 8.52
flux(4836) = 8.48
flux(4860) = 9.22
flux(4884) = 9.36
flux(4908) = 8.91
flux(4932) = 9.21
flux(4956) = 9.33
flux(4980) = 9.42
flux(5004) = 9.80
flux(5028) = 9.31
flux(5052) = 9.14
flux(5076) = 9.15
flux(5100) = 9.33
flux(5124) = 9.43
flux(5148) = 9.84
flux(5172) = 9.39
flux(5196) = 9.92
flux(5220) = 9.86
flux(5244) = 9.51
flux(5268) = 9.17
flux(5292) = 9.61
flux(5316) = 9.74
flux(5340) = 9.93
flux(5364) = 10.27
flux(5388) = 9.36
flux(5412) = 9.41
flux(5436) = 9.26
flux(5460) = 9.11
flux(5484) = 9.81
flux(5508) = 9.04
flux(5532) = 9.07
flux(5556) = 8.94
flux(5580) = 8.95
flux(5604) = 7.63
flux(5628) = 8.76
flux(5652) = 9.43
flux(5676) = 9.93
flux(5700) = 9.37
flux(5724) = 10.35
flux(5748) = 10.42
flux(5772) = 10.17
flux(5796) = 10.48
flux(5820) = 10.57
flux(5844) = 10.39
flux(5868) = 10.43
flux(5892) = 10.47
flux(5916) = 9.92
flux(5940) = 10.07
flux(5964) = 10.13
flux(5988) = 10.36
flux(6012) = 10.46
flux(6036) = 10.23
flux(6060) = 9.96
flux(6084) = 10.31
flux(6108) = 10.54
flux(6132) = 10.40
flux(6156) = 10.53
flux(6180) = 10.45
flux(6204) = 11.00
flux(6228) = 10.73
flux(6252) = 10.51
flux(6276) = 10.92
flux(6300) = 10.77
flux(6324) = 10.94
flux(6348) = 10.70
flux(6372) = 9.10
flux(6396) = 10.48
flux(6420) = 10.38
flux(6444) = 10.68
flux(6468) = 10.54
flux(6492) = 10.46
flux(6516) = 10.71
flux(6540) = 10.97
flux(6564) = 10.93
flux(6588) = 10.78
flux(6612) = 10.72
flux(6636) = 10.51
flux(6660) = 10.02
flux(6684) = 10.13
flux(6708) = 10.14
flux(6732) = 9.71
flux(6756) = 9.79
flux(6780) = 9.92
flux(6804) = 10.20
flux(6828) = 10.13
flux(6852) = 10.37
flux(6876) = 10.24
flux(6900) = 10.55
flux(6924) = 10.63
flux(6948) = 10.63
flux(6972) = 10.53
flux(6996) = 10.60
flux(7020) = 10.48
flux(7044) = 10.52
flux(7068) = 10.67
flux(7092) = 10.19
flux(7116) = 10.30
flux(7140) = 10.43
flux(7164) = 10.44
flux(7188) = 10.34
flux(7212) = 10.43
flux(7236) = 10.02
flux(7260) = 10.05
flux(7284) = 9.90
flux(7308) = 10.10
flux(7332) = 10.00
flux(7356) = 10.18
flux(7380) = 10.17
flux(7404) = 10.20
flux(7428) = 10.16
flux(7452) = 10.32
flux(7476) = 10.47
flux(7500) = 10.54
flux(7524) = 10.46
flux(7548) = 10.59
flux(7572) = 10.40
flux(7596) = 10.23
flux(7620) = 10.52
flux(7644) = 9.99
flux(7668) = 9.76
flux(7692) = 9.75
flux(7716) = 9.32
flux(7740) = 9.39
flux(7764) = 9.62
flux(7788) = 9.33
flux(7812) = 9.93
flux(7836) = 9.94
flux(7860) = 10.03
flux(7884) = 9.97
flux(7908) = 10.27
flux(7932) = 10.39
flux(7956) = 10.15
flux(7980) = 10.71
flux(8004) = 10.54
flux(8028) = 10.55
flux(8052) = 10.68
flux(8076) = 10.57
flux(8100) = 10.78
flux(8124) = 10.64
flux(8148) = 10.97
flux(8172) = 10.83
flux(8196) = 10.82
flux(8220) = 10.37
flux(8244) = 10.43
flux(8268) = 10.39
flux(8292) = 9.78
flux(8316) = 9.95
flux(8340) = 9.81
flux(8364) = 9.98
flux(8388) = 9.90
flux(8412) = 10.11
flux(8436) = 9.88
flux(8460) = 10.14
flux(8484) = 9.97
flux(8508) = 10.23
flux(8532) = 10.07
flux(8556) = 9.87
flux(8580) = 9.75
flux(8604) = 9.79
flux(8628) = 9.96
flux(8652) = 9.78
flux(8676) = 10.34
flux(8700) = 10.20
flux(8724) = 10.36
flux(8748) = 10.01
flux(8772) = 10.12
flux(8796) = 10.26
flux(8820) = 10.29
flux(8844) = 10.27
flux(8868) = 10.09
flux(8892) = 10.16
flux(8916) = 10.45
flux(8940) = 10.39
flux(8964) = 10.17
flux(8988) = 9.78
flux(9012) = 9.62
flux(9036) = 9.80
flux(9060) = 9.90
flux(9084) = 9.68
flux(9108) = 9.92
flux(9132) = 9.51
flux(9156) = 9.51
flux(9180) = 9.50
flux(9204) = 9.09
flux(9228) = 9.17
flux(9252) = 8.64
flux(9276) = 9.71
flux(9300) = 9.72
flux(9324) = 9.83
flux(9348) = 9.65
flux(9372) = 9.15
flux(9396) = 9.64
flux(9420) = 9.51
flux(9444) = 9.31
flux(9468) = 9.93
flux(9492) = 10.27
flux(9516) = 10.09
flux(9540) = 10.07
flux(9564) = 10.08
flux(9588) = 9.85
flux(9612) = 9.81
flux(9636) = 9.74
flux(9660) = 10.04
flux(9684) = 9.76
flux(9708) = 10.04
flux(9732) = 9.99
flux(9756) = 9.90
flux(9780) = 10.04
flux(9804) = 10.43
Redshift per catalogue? 0.08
